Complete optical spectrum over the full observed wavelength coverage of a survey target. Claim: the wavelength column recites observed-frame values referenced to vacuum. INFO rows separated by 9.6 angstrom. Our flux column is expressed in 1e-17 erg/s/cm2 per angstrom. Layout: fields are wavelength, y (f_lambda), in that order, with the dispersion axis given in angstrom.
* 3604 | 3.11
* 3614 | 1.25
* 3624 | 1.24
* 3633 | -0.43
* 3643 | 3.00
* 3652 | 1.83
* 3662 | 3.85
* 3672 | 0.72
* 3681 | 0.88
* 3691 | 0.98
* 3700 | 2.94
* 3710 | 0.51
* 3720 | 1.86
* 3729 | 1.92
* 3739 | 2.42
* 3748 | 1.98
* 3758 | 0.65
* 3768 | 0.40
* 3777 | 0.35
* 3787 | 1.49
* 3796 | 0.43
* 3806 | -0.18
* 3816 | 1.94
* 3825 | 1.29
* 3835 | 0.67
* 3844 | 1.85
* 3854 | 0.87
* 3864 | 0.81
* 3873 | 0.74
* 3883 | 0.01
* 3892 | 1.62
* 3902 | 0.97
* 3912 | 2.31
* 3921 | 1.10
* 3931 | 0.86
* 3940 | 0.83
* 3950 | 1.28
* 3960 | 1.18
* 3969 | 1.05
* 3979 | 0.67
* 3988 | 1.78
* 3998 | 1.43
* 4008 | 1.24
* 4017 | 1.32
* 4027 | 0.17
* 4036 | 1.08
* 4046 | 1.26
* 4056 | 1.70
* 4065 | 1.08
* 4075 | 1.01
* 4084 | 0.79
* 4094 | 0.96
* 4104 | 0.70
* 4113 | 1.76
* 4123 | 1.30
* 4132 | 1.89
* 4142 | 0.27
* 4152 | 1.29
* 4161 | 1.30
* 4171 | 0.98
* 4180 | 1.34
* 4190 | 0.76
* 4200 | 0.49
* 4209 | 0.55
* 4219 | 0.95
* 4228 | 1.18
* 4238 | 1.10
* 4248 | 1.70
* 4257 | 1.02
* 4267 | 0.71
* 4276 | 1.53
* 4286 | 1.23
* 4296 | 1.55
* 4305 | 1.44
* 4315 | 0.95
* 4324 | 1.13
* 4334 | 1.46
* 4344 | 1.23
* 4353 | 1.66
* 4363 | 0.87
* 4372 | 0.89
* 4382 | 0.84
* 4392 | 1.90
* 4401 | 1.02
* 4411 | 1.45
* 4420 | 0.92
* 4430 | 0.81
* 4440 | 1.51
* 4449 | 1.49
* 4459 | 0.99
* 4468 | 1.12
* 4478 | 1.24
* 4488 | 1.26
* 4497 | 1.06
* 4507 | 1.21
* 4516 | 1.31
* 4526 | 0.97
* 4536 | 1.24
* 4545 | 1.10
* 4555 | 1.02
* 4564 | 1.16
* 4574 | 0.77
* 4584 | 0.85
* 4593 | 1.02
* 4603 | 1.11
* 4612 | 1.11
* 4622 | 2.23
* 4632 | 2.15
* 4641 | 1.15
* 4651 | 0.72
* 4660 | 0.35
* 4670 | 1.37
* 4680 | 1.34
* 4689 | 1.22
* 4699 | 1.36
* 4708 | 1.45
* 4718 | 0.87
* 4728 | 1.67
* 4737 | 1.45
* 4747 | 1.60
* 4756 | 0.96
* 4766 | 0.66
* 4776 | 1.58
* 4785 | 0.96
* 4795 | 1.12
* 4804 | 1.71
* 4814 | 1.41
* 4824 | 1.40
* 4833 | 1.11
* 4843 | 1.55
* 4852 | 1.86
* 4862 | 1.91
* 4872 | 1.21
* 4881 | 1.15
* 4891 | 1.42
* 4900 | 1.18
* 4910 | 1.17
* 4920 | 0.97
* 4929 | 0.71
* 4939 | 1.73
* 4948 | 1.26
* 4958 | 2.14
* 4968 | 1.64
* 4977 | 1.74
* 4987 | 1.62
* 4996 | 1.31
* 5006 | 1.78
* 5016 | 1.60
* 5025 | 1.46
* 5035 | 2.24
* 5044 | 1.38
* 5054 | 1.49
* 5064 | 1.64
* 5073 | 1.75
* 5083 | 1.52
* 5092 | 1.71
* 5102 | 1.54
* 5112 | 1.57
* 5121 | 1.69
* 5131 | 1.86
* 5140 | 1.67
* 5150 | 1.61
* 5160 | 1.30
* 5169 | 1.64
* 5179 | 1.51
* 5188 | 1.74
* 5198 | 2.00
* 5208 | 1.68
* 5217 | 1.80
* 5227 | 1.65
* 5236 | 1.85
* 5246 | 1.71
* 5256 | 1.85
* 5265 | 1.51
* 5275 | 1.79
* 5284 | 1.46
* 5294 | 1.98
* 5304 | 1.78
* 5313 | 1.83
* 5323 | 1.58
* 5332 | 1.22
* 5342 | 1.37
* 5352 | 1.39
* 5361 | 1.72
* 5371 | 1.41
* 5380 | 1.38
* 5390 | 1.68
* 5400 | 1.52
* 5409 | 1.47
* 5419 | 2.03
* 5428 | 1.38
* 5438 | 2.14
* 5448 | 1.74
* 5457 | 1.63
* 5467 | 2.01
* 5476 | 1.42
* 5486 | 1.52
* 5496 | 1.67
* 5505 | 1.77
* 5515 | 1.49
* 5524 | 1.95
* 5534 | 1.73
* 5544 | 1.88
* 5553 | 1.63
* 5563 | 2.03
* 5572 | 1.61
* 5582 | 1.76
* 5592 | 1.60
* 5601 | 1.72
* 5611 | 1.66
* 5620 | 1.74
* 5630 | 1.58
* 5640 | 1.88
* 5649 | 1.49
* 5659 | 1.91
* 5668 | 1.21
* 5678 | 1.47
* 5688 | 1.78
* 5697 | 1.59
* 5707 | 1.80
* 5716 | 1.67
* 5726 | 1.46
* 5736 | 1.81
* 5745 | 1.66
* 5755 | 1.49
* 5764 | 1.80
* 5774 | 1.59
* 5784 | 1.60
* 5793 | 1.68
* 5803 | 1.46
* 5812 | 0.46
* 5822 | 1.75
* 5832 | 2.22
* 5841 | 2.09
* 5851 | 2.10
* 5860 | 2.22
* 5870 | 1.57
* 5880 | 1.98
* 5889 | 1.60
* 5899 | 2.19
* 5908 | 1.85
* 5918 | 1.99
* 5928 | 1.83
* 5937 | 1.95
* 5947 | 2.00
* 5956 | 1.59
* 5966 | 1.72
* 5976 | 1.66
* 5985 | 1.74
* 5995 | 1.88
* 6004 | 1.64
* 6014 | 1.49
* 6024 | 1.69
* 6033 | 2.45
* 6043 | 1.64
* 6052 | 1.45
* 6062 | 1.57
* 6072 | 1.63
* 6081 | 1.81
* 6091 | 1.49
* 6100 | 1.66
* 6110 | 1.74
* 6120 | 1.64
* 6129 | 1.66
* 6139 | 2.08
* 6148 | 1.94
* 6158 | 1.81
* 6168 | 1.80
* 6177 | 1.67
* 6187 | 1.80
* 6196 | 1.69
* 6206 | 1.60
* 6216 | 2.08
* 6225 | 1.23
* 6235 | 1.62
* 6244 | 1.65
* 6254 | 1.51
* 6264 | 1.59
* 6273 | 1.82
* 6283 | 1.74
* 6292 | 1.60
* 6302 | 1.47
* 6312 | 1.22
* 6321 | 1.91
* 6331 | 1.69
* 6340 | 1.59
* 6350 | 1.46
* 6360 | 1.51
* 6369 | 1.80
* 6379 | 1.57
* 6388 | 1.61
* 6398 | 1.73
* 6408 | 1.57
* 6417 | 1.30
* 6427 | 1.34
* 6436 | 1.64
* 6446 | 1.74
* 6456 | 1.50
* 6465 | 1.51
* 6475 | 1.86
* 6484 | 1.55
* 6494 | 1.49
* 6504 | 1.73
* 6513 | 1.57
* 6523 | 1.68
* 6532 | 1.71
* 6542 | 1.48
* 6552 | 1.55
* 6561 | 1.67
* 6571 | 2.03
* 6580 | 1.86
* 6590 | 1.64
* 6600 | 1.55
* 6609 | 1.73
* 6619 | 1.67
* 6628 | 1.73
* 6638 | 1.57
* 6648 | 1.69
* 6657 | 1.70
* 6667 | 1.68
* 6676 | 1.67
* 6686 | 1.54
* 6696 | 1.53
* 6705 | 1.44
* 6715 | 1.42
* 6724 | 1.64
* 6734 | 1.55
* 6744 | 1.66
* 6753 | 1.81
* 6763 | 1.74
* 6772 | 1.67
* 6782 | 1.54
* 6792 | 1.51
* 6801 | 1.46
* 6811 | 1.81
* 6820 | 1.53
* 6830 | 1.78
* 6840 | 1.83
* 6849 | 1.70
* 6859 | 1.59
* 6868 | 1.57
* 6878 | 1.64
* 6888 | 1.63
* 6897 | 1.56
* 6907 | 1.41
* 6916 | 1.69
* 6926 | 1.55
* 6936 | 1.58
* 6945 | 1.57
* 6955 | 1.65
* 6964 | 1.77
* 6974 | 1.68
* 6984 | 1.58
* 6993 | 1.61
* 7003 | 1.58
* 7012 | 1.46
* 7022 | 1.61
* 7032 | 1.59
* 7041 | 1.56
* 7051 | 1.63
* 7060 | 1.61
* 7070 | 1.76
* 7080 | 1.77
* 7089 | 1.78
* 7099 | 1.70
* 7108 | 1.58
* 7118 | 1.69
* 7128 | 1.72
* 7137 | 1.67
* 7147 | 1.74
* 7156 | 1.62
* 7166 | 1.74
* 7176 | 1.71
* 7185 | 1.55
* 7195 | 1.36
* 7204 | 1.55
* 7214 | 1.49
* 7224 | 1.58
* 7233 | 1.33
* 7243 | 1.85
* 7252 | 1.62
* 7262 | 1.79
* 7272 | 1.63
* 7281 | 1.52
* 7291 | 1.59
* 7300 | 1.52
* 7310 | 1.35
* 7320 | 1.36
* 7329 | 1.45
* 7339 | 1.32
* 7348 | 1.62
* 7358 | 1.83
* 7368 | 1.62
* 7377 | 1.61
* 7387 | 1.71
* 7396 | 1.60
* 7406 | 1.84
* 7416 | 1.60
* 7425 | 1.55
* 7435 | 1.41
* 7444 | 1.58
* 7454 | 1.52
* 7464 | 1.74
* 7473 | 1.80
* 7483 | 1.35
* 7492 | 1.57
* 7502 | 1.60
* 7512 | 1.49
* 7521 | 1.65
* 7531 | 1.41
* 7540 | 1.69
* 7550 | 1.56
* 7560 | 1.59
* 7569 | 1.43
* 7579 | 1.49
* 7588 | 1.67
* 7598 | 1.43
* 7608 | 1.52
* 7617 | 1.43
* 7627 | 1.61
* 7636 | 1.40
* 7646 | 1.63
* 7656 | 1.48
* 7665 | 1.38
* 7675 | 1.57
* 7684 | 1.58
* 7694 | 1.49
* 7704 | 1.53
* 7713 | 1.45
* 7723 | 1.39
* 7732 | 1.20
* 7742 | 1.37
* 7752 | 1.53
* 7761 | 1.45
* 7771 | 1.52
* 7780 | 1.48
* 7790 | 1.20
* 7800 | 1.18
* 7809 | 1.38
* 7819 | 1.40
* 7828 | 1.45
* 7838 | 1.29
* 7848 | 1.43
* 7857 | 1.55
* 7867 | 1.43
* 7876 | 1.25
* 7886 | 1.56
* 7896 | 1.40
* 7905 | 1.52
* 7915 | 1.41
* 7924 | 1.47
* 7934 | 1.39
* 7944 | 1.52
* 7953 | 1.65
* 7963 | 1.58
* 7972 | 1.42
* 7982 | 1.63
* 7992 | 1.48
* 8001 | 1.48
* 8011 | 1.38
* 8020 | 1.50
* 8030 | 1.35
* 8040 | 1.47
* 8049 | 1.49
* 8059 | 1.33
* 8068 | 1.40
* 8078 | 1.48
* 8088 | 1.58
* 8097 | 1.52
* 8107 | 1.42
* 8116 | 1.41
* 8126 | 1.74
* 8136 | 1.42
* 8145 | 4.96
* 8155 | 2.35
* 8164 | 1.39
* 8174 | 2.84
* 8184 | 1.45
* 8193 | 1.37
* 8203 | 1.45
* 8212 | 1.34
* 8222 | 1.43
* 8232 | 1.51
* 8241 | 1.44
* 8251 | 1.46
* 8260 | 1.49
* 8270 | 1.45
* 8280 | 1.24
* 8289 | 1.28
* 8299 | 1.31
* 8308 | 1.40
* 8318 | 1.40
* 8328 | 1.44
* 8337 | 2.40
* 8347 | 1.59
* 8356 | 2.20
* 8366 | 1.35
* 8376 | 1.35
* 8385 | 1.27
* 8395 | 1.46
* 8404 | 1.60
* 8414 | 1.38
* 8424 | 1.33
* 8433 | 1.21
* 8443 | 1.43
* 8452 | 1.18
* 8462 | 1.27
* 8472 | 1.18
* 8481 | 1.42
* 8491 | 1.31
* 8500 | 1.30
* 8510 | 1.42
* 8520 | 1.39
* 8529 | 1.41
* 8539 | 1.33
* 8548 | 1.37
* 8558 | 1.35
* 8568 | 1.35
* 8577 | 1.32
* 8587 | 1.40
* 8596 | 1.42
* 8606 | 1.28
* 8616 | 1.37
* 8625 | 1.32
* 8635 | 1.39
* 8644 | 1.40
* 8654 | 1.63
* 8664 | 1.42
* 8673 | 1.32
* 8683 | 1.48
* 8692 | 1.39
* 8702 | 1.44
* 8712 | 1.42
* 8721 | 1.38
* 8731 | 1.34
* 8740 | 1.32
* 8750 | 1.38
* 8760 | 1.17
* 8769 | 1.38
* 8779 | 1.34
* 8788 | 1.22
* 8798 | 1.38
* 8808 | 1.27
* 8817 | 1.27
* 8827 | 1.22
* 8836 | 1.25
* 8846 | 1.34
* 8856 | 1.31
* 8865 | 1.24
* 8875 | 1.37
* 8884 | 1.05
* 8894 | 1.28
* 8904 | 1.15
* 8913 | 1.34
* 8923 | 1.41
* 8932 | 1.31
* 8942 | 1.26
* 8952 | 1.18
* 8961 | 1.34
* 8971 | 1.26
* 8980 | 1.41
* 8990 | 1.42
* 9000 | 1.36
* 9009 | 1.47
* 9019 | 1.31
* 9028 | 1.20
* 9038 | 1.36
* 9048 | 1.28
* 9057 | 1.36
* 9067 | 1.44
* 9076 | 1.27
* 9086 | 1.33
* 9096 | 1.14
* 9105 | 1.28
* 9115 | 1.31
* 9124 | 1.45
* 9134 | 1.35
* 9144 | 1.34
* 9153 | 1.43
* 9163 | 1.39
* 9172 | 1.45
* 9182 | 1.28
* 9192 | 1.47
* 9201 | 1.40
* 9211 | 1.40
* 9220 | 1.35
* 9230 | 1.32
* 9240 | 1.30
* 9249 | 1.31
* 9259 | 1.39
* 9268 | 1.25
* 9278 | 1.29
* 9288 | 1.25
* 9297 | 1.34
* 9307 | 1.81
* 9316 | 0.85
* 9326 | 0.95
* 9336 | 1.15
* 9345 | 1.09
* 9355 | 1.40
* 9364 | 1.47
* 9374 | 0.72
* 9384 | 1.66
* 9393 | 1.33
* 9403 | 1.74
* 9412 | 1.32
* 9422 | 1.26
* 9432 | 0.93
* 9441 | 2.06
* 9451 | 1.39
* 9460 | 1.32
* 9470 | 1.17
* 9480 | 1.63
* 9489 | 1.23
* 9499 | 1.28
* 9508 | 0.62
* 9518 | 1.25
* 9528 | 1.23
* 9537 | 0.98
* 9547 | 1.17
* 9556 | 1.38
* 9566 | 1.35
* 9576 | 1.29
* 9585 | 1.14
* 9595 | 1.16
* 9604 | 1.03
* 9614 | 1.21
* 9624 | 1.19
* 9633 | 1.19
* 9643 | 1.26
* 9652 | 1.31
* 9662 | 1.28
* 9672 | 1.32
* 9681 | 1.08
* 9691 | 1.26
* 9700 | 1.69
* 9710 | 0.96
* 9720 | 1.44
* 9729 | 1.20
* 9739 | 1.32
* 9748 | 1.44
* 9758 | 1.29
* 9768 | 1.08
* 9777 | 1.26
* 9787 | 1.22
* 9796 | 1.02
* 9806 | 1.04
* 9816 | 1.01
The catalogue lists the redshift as 0.241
